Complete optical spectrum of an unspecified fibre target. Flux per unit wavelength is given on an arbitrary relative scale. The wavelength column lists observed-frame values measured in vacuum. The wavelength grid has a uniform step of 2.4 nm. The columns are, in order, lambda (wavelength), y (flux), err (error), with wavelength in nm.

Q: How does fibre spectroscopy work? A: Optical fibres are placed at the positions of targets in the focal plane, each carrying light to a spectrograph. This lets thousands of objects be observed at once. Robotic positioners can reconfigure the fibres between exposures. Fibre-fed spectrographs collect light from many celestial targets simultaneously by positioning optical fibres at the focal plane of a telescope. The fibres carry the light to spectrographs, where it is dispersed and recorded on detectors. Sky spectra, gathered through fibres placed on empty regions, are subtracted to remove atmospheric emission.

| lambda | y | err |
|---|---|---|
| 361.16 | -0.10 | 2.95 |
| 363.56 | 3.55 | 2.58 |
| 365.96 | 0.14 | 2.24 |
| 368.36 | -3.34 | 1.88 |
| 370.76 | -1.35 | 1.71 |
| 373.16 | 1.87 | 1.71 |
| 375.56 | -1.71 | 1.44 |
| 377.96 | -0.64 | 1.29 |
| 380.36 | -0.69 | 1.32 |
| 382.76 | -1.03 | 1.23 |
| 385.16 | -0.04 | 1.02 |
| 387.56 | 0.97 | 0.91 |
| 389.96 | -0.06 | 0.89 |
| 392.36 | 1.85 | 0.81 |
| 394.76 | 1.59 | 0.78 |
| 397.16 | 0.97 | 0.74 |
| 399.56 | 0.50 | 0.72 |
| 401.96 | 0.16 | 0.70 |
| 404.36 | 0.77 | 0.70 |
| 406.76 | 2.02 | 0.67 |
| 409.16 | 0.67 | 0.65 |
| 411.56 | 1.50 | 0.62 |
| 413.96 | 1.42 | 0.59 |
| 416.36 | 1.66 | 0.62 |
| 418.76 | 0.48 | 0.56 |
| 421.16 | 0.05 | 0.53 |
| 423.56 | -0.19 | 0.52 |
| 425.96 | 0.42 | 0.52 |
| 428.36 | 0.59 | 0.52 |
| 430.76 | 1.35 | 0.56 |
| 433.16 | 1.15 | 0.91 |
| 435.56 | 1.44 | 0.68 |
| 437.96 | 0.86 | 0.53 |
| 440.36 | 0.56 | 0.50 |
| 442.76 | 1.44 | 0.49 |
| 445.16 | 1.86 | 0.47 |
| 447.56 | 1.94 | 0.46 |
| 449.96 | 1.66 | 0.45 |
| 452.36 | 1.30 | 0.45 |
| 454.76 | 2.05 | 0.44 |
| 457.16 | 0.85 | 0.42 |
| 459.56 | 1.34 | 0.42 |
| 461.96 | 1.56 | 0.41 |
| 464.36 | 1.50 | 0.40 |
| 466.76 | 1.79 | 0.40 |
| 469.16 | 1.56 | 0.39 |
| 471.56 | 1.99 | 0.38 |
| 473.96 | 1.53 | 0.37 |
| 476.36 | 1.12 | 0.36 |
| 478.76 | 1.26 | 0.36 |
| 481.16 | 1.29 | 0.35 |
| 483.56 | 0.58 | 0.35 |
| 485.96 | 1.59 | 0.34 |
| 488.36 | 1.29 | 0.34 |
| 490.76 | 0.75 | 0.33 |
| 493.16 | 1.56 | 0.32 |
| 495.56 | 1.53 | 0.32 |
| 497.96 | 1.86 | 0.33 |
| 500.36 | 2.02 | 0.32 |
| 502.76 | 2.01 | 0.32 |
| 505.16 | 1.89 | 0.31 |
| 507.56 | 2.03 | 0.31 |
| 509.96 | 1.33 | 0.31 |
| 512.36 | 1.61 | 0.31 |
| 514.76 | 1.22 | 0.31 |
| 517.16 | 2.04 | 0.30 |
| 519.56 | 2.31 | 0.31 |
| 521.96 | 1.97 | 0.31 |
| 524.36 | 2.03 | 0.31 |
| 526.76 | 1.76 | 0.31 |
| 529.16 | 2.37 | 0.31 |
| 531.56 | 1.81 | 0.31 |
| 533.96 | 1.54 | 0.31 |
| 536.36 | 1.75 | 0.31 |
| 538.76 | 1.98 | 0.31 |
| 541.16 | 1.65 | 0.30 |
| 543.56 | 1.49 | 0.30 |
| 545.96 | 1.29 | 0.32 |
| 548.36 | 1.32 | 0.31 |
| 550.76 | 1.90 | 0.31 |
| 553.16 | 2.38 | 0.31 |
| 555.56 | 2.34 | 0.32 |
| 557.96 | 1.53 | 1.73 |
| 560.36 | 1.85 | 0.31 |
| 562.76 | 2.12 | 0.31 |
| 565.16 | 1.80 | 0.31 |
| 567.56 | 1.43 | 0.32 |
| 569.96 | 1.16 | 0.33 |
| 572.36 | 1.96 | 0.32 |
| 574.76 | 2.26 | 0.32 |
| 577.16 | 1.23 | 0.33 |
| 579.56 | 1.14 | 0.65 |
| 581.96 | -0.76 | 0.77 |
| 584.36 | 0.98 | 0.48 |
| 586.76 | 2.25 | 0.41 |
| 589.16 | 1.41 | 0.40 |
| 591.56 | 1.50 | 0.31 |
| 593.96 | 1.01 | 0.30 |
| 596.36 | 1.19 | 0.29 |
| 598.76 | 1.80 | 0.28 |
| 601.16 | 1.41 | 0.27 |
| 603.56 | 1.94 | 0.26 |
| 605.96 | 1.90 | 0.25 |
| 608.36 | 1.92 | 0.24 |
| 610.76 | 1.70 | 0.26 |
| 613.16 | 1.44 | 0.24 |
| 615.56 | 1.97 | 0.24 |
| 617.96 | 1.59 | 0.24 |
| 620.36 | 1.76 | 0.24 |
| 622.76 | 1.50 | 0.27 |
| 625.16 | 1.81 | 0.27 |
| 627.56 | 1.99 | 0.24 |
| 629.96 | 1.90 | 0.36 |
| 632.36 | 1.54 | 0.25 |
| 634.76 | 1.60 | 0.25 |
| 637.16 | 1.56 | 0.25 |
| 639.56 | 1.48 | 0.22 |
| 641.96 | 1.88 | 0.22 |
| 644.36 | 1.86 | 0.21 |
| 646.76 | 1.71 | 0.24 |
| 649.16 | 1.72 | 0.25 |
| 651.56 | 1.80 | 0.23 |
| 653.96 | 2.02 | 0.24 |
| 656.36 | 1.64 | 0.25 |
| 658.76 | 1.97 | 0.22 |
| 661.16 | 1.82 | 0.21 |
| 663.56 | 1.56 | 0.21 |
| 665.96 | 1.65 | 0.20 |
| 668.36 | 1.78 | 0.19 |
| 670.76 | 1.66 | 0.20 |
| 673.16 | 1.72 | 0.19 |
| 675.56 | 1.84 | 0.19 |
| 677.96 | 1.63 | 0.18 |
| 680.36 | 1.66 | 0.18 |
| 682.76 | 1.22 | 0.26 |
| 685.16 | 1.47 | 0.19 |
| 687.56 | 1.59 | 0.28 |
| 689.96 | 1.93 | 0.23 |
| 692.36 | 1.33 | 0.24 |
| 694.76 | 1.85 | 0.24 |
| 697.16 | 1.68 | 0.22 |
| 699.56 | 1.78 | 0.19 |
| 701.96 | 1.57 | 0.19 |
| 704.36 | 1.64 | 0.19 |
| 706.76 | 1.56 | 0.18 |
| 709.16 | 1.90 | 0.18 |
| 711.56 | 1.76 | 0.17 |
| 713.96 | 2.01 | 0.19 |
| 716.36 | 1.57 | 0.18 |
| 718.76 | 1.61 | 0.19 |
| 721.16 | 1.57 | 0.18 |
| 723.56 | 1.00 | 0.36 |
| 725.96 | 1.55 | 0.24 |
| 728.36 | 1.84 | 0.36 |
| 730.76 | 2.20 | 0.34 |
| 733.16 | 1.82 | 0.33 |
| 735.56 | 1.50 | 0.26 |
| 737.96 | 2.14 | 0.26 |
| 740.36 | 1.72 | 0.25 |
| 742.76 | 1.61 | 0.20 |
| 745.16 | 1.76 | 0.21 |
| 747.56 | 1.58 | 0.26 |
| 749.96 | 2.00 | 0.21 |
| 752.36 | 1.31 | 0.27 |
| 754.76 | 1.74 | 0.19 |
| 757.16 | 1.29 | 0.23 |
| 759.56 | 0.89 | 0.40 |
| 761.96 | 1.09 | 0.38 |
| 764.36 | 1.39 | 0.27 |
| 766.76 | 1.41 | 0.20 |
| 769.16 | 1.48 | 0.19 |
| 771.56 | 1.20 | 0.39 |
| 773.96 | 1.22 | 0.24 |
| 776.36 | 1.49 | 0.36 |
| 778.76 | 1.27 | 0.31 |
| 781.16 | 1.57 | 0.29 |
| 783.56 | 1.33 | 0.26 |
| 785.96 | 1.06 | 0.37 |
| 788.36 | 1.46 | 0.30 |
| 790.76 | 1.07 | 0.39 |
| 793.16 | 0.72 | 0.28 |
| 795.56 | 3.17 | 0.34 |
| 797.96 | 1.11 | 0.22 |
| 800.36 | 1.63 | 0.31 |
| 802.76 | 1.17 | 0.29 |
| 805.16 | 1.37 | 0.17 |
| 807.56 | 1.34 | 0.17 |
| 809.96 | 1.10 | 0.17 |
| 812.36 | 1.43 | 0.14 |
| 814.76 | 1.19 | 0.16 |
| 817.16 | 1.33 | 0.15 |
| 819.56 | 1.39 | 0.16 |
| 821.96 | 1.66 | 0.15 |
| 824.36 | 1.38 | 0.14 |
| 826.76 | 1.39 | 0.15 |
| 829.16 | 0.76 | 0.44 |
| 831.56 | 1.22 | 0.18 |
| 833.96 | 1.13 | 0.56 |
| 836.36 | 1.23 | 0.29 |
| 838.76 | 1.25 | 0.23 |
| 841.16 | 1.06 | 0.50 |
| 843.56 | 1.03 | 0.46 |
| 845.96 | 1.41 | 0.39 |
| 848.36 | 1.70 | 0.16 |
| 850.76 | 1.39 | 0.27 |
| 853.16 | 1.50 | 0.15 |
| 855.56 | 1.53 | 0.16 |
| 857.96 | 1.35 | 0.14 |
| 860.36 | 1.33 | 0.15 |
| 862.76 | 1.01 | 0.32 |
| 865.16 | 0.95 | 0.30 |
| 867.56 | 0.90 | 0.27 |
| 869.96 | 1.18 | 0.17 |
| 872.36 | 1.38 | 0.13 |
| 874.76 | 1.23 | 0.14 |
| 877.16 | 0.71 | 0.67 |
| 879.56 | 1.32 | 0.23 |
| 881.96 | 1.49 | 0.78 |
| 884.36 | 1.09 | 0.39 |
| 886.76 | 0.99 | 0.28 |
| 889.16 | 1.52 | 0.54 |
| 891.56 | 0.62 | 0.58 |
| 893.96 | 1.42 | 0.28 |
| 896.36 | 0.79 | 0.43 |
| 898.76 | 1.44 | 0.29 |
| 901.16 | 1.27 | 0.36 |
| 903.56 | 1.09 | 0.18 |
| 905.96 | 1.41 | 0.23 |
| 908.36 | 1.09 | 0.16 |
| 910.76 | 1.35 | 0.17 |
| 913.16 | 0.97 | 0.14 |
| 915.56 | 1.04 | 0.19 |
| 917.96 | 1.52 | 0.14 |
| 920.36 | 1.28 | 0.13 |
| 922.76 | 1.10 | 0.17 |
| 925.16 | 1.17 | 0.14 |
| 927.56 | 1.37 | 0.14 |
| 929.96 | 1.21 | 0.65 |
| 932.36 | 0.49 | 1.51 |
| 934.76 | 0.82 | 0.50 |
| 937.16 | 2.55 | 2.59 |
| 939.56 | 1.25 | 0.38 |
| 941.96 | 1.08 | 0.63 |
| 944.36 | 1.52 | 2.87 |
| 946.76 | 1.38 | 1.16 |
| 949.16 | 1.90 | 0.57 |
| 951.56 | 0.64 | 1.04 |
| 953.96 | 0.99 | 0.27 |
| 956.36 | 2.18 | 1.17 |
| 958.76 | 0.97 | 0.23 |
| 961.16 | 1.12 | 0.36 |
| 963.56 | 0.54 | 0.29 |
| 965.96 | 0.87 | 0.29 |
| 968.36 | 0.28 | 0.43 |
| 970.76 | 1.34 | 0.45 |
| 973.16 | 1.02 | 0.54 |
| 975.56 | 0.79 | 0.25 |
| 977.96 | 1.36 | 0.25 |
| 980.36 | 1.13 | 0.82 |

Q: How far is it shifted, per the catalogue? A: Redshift 0.113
